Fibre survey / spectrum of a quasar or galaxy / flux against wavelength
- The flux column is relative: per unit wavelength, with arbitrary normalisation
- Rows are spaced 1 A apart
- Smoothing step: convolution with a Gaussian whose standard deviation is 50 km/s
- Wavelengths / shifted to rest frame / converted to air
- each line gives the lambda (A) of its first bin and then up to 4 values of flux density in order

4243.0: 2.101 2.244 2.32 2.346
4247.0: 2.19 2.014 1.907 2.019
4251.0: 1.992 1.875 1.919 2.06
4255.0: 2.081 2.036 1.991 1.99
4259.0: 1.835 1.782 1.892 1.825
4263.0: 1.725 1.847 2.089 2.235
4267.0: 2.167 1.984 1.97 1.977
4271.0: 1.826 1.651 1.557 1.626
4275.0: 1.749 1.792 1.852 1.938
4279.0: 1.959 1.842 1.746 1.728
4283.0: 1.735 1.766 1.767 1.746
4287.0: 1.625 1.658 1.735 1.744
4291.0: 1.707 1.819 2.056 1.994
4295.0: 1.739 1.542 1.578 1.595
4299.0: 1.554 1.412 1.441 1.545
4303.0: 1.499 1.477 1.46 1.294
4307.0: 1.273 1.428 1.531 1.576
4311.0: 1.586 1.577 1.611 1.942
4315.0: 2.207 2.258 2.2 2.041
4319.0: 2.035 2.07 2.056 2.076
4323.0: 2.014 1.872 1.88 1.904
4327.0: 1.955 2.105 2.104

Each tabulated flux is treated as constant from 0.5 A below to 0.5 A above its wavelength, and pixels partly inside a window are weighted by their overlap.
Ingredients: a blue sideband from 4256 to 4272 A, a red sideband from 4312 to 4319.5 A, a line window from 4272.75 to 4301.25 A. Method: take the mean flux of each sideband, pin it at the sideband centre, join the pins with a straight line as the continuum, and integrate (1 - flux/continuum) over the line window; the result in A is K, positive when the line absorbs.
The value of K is 3.49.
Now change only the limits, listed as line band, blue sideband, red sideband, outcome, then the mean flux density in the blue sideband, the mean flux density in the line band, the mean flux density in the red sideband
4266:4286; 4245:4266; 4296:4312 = -0.63 A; 1.99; 1.83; 1.49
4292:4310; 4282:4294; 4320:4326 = 2.75 A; 1.77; 1.56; 1.98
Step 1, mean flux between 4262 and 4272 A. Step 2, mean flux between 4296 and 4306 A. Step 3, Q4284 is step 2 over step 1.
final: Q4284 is 0.8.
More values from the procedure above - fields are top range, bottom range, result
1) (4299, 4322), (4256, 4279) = 0.91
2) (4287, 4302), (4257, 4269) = 0.86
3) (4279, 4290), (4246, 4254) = 0.87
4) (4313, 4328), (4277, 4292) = 1.14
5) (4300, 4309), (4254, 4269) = 0.73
